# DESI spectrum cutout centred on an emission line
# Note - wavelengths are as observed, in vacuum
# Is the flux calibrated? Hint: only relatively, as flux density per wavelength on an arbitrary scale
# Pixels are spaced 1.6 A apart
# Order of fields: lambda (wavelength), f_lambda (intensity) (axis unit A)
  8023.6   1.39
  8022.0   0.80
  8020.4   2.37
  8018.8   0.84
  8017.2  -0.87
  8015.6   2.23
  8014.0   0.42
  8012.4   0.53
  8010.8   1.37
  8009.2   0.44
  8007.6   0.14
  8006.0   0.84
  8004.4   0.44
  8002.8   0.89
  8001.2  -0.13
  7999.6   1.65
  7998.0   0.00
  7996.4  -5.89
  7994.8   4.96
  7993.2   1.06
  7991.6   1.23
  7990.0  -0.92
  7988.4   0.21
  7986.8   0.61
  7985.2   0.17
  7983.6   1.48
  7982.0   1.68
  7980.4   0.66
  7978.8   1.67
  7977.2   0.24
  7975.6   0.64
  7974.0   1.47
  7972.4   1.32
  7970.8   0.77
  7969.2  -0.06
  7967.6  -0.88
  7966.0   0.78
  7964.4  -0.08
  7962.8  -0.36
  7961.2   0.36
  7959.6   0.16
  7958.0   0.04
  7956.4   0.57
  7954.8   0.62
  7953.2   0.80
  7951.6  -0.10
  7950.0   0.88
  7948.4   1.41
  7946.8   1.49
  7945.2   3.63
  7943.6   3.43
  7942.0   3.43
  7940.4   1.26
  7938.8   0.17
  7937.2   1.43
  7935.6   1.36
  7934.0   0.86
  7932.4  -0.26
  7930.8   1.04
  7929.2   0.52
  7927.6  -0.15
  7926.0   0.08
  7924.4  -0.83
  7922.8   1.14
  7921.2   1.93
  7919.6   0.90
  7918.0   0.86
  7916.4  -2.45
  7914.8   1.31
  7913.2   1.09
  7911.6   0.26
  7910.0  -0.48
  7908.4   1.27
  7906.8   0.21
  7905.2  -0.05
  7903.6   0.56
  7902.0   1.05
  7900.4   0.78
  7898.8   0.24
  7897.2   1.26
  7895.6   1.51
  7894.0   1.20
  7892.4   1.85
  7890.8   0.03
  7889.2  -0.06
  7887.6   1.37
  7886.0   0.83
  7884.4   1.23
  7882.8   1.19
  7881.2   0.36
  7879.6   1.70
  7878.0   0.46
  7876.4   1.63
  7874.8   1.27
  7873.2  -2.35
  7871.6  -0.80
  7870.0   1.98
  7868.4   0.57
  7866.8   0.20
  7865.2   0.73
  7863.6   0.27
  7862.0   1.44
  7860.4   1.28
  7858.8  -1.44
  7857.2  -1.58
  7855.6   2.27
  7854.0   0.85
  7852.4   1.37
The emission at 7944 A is H-gamma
